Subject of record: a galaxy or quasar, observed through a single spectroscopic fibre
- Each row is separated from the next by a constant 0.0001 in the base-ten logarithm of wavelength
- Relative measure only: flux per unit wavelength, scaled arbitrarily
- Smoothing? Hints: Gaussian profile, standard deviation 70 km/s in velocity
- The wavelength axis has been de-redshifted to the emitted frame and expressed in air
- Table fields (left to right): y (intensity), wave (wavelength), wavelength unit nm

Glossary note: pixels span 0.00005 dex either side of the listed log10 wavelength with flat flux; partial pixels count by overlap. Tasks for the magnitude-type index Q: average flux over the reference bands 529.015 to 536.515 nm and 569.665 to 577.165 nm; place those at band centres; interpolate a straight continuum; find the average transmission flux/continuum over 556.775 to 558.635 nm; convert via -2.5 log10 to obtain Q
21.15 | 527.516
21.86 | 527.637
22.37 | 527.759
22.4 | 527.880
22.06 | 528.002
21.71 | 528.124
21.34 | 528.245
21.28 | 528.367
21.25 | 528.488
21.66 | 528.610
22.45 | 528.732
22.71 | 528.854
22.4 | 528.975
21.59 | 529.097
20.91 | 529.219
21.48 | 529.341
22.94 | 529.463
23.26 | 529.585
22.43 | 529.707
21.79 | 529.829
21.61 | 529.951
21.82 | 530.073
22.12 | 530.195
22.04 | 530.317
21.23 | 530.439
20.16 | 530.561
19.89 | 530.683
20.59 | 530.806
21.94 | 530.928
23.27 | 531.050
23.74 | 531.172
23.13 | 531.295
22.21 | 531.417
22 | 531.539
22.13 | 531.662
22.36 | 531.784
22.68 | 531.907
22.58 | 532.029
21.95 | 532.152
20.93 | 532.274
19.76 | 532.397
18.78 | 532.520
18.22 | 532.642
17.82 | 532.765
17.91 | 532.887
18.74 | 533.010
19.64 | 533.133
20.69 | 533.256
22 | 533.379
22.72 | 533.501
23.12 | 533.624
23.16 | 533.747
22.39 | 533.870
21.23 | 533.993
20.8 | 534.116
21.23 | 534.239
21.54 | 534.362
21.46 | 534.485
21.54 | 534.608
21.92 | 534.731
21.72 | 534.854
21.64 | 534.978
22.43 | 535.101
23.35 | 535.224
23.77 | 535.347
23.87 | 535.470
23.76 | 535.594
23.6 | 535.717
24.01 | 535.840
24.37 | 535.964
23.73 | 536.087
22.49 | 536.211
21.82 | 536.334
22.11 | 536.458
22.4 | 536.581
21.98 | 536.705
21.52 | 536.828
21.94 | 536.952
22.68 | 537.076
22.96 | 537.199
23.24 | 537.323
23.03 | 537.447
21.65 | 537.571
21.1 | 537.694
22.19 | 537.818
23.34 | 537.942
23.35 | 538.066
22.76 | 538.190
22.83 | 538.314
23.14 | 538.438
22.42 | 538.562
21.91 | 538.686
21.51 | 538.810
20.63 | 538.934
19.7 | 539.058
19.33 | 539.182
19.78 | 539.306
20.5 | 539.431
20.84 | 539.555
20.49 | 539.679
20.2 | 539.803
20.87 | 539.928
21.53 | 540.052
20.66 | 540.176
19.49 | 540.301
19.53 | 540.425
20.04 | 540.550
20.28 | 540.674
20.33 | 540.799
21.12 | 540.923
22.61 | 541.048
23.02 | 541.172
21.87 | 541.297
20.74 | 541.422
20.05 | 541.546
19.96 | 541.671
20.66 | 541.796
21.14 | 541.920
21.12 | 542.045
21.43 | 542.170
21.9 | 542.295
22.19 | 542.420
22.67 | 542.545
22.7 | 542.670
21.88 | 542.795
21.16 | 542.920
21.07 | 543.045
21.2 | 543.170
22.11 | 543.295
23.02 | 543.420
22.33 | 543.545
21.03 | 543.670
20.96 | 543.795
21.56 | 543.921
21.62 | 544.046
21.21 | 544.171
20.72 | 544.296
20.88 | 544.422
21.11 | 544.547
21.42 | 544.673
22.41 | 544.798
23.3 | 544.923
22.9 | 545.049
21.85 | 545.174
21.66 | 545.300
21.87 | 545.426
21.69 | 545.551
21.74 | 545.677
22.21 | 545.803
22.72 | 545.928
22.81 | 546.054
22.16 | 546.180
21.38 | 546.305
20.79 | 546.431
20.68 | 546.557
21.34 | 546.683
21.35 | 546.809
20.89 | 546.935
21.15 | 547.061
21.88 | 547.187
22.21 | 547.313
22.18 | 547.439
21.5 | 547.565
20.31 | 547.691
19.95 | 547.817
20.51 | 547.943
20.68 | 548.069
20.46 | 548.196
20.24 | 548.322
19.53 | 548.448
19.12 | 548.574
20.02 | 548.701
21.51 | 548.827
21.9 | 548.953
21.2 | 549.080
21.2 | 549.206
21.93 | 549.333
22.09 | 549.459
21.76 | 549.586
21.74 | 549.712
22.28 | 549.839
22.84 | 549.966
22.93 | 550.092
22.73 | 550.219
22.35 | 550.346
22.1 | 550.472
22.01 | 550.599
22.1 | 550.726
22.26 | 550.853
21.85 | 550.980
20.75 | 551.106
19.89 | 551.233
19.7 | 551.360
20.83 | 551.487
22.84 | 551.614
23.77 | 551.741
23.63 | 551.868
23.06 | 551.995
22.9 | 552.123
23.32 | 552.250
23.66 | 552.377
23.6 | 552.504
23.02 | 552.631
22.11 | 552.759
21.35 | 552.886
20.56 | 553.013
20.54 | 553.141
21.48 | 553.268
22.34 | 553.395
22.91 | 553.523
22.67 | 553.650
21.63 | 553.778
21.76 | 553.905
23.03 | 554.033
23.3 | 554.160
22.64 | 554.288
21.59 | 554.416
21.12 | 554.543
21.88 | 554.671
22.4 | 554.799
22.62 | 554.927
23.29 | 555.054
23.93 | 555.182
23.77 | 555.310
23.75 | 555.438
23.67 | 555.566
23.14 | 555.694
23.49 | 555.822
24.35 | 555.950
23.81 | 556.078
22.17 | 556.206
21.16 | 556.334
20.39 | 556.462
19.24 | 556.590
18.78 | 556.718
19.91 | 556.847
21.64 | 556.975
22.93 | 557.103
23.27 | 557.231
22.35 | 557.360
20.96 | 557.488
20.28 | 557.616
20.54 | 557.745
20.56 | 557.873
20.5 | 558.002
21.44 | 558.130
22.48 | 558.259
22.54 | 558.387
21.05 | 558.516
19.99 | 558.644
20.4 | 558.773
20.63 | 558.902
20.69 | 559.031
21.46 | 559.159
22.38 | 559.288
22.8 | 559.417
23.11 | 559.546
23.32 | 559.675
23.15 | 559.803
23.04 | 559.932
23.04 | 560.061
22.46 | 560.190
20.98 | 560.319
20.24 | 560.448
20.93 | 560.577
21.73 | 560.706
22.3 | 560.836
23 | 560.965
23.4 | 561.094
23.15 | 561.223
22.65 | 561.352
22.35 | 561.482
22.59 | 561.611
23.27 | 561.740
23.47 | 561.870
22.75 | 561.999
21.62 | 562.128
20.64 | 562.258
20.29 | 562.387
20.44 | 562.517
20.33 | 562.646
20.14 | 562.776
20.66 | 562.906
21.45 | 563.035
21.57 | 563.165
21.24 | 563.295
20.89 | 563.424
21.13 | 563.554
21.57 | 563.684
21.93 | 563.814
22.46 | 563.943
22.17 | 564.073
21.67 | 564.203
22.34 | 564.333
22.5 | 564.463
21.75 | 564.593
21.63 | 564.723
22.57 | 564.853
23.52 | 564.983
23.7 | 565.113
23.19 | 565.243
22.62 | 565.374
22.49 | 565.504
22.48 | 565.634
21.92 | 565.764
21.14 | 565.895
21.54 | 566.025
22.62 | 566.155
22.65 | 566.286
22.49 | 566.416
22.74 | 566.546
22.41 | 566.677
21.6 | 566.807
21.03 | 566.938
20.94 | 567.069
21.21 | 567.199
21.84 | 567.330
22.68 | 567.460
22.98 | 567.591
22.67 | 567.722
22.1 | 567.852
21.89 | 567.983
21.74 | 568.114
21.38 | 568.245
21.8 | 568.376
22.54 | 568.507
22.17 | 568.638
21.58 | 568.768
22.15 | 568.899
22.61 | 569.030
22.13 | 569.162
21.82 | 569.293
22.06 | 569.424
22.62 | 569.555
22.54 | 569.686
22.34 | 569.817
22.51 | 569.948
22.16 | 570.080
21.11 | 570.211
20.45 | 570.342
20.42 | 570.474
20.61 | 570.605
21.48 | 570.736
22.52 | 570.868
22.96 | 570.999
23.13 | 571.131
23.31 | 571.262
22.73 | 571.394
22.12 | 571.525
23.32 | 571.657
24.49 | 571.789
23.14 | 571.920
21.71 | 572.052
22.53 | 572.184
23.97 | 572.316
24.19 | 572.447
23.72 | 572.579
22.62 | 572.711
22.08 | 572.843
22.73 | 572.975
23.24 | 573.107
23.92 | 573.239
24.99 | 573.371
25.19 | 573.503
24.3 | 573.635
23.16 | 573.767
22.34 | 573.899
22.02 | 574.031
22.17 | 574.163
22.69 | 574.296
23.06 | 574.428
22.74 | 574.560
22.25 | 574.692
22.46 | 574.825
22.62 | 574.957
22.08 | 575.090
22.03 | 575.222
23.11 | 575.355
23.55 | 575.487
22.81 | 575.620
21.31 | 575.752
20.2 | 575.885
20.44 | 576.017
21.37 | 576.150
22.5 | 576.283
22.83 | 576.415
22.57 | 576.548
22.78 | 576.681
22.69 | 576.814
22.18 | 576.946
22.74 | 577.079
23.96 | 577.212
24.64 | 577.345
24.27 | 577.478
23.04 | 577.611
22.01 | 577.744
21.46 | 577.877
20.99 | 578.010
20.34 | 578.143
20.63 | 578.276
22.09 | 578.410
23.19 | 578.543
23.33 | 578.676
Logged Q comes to 0.04 mag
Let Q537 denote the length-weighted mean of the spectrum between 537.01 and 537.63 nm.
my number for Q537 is 22.7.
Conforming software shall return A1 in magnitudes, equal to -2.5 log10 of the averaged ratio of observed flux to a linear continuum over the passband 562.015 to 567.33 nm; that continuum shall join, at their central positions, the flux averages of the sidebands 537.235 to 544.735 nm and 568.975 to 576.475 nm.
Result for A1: 0.02 mag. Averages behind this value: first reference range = 21.4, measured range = 21.8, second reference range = 22.6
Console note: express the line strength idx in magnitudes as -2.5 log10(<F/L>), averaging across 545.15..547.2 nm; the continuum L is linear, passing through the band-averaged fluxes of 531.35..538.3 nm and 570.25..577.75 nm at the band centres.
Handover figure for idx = 0.03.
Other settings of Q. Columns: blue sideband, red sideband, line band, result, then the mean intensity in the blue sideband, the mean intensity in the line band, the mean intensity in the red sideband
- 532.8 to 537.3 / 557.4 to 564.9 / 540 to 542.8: 0.043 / 22.1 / 21.2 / 21.7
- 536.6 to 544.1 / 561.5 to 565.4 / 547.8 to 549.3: 0.054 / 21.5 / 20.6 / 21.9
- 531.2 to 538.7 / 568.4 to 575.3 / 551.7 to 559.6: 0.013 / 22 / 22.1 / 22.6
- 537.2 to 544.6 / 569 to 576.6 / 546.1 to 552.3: 0.008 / 21.4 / 21.5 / 22.6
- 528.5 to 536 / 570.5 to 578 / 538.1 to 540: 0.039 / 21.8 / 21.2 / 22.7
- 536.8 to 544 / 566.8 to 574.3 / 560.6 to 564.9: 0.017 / 21.5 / 21.9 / 22.5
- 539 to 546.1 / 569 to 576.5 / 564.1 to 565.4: -0.015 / 21.3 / 22.5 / 22.6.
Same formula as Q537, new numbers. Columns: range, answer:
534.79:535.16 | 21.9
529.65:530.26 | 22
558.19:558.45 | 22.5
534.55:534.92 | 21.7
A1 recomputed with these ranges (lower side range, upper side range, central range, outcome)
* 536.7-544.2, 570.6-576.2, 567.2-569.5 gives 0.022 mag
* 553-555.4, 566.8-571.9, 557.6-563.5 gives 0.027 mag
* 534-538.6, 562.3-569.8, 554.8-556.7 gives -0.026 mag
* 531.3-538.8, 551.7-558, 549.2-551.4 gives 0.016 mag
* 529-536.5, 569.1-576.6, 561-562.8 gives 0.017 mag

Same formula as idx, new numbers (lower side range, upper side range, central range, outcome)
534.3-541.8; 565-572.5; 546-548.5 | 0.04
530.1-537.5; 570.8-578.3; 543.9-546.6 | 0.02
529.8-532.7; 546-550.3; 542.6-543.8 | -0.02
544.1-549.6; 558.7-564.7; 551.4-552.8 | -0.07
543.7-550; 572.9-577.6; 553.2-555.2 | -0.03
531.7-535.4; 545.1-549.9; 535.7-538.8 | -0.07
